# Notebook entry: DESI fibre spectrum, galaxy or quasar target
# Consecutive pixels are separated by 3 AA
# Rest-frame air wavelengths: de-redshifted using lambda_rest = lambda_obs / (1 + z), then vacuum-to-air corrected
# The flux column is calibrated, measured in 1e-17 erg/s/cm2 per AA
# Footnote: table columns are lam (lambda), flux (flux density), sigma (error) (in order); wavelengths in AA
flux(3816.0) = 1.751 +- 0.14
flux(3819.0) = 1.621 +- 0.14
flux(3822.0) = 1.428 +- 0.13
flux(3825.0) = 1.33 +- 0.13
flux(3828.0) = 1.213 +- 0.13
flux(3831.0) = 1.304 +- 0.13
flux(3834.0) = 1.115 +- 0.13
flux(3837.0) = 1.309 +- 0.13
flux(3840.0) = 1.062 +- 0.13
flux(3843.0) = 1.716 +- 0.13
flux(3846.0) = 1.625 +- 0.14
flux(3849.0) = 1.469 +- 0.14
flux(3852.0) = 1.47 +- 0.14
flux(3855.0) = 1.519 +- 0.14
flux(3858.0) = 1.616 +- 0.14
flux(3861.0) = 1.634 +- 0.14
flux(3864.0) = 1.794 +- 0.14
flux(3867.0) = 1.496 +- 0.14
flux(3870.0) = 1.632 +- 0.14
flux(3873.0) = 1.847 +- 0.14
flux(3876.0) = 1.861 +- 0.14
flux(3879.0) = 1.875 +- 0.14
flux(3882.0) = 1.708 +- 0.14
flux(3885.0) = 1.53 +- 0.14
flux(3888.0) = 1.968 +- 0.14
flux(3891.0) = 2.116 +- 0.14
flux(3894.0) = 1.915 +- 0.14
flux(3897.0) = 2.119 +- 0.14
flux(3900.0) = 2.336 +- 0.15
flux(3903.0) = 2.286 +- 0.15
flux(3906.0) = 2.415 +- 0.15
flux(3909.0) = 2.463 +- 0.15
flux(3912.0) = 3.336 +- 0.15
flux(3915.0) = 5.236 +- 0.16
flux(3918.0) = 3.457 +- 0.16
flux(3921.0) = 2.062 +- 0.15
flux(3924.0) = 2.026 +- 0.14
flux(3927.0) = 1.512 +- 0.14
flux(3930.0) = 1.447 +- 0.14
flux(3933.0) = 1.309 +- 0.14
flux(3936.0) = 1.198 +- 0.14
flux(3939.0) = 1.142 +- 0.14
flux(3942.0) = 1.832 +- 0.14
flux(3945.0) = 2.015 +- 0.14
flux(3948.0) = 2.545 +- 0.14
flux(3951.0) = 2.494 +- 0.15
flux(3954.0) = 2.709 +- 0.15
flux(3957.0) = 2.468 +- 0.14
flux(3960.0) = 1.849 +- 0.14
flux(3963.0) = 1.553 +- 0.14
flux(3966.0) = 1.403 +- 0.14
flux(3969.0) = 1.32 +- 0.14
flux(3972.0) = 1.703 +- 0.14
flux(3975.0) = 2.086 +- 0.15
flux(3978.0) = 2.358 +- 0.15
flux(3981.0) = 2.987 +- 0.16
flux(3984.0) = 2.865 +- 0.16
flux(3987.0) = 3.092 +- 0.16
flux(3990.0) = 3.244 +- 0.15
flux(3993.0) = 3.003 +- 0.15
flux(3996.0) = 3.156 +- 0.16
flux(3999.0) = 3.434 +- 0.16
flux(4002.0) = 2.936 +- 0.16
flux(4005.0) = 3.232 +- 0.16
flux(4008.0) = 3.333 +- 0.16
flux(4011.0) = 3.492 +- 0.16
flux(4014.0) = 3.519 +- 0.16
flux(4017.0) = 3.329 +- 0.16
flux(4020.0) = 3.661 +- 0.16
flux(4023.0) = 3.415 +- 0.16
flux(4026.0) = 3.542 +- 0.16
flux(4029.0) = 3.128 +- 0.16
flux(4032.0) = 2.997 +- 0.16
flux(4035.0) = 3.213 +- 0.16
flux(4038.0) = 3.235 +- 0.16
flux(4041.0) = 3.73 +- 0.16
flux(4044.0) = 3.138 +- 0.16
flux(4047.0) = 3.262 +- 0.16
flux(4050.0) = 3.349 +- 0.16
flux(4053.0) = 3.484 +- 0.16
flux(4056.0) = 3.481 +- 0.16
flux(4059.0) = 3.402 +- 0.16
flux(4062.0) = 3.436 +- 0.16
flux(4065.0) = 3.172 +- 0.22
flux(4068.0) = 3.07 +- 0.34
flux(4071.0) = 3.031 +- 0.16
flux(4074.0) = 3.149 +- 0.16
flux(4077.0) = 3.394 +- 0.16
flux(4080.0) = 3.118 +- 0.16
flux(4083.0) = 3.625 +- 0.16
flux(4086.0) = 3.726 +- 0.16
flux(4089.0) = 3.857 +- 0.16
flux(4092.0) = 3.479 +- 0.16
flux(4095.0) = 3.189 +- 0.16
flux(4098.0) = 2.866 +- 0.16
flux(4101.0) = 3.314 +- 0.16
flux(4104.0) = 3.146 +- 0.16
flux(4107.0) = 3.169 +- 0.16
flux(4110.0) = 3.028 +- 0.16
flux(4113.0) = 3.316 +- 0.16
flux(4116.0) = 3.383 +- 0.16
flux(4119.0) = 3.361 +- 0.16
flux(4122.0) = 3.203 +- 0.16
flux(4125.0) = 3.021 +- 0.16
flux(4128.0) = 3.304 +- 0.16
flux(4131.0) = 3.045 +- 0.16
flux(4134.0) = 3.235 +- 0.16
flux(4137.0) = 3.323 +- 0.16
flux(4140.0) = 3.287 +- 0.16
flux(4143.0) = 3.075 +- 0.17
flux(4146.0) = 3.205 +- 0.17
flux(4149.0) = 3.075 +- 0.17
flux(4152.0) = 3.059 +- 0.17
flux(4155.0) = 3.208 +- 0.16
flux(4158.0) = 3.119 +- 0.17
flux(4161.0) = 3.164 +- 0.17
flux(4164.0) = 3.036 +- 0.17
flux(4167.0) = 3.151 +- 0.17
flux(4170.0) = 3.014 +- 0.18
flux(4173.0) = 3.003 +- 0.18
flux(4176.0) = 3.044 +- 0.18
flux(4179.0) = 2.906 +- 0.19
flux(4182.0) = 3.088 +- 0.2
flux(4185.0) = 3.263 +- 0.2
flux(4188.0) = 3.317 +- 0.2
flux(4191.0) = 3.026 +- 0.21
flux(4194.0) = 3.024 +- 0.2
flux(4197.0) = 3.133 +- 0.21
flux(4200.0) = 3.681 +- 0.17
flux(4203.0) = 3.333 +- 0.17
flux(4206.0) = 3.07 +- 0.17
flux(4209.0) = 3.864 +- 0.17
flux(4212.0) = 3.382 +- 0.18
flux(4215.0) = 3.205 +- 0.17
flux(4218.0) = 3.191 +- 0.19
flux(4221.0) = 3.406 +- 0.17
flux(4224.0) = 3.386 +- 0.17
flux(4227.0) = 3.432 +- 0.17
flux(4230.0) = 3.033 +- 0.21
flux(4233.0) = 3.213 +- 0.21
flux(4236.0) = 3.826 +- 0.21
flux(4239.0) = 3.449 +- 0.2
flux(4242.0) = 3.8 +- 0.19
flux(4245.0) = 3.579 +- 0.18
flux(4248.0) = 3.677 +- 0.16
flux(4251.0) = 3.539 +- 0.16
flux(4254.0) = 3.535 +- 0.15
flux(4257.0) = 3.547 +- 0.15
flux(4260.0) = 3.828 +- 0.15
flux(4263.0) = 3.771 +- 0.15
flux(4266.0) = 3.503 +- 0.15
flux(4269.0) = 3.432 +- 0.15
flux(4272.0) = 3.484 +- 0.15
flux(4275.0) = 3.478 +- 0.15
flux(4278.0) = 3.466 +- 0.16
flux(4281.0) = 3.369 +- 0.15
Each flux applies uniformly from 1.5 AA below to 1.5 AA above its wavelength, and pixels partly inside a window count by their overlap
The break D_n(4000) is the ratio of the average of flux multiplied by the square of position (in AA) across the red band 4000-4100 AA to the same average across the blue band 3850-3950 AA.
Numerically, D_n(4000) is 1.8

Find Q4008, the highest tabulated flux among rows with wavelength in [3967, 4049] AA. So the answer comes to 3.73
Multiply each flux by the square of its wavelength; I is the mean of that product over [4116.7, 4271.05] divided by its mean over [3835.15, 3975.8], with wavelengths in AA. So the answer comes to 2.0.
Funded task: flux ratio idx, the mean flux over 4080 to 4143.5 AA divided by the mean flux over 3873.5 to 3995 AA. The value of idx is 1.48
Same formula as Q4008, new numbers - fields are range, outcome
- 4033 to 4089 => 3.857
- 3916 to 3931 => 3.457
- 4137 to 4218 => 3.864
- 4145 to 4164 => 3.208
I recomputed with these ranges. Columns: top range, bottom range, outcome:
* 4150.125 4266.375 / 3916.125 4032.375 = 1.46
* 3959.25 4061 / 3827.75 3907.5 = 1.87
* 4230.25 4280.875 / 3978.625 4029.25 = 1.24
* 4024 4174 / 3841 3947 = 1.82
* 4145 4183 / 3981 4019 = 1.04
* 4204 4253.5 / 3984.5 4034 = 1.17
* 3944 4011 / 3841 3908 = 1.49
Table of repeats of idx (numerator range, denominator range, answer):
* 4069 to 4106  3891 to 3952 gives 1.47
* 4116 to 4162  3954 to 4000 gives 1.31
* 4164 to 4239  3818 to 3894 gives 2.06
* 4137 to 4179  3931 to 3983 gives 1.60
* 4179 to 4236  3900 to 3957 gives 1.42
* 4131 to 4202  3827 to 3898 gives 1.94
